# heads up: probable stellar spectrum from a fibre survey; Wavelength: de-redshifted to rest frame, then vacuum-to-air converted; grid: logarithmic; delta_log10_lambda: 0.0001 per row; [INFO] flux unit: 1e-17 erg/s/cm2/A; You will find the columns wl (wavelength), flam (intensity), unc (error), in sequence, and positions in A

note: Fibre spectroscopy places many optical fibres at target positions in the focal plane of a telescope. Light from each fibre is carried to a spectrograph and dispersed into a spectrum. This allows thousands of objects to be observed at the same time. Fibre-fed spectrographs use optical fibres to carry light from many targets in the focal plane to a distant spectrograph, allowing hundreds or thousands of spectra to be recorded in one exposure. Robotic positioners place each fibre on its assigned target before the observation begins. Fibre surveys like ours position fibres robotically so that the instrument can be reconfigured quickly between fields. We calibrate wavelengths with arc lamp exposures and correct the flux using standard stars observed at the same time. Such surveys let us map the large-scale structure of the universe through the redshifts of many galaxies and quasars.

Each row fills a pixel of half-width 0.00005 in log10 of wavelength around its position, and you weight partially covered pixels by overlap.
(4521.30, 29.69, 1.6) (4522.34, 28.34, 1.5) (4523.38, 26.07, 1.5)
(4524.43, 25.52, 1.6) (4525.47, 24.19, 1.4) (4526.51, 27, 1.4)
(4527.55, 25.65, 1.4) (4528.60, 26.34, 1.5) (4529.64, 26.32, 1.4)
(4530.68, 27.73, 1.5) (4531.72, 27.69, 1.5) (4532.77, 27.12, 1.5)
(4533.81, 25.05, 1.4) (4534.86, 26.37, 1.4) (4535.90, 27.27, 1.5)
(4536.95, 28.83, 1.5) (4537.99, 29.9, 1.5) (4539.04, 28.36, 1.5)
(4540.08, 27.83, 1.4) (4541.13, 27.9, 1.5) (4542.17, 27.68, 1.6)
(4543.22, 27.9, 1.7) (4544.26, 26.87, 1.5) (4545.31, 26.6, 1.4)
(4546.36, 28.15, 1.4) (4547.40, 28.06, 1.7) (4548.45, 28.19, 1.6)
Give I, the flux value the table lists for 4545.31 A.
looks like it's 26.6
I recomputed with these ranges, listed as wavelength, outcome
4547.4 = 28.06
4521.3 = 29.69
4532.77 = 27.12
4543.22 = 27.9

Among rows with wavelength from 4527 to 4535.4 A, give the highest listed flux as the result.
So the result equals 27.73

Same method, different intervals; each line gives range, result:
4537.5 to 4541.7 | 29.9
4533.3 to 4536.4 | 27.27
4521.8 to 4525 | 28.34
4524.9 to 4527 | 27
